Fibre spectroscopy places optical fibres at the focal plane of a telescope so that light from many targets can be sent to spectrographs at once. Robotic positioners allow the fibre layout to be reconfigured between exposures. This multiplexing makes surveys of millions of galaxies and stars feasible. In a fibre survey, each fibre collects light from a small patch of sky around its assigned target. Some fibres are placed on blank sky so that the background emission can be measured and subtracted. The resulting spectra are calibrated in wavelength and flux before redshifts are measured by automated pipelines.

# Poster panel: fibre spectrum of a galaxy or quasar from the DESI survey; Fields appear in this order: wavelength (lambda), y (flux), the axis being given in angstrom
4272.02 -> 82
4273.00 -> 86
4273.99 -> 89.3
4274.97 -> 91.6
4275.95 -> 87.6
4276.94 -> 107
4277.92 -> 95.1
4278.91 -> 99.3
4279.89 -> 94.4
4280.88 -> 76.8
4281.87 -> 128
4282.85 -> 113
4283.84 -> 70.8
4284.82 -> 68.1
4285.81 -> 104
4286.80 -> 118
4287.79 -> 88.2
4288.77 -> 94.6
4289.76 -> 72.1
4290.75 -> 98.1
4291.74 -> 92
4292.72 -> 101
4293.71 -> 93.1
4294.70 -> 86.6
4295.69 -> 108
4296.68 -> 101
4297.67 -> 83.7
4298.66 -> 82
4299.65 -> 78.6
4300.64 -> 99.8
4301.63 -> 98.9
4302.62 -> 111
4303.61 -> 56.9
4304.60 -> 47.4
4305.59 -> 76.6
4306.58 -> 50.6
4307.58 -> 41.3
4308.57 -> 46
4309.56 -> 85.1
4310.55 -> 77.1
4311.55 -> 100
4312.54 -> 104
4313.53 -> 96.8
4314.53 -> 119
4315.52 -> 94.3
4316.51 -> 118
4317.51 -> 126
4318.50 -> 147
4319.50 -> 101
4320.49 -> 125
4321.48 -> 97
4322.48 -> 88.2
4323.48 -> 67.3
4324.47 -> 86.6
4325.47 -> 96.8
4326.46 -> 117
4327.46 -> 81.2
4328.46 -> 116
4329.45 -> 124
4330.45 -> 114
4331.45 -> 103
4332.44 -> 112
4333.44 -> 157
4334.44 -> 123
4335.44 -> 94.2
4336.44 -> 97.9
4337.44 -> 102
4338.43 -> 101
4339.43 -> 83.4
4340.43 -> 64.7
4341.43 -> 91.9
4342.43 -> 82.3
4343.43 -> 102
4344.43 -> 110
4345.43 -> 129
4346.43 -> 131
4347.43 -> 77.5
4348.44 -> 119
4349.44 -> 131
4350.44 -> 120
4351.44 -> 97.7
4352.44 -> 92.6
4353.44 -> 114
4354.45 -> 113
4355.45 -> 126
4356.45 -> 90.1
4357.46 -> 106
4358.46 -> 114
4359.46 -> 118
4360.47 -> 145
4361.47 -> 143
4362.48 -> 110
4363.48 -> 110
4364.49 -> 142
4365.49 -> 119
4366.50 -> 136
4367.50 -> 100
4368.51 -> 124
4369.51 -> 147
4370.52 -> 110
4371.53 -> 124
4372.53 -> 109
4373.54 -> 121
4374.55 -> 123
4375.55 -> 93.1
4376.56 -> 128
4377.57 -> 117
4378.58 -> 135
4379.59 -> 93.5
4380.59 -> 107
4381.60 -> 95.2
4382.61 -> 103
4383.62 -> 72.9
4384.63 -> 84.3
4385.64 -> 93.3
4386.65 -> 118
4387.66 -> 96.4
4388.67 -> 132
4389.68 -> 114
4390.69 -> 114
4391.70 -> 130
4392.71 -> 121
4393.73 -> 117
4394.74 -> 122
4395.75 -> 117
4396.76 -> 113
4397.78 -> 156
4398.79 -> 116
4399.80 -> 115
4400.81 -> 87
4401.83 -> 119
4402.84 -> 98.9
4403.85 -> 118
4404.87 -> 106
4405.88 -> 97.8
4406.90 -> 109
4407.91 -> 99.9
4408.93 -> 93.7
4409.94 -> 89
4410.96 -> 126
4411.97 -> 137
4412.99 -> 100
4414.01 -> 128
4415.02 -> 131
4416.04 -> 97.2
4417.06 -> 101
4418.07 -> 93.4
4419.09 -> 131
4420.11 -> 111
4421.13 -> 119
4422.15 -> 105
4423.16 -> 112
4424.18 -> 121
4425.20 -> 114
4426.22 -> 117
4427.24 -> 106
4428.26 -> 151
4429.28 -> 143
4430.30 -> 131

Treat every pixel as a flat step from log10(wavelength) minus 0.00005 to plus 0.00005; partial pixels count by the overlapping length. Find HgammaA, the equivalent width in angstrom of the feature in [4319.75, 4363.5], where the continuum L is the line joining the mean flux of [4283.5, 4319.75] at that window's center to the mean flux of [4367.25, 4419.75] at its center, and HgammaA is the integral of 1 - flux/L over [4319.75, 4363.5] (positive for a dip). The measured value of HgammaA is -3.3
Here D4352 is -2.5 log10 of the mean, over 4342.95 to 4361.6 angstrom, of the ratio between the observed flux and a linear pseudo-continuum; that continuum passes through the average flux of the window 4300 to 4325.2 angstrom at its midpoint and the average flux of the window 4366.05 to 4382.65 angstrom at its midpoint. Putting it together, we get -0.07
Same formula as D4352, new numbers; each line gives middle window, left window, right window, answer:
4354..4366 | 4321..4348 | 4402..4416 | -0.15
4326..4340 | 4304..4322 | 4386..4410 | -0.13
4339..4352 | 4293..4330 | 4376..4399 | -0.01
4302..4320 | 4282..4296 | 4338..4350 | 0.10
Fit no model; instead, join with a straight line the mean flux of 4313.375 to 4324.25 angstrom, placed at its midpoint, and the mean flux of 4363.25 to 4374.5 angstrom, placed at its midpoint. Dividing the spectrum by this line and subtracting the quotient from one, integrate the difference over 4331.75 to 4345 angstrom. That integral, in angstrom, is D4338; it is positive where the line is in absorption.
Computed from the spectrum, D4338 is 1.3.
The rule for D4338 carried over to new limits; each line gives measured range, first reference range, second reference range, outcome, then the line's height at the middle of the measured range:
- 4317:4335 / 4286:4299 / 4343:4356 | -0.9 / 105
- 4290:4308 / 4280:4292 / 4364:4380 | 2.5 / 97.7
